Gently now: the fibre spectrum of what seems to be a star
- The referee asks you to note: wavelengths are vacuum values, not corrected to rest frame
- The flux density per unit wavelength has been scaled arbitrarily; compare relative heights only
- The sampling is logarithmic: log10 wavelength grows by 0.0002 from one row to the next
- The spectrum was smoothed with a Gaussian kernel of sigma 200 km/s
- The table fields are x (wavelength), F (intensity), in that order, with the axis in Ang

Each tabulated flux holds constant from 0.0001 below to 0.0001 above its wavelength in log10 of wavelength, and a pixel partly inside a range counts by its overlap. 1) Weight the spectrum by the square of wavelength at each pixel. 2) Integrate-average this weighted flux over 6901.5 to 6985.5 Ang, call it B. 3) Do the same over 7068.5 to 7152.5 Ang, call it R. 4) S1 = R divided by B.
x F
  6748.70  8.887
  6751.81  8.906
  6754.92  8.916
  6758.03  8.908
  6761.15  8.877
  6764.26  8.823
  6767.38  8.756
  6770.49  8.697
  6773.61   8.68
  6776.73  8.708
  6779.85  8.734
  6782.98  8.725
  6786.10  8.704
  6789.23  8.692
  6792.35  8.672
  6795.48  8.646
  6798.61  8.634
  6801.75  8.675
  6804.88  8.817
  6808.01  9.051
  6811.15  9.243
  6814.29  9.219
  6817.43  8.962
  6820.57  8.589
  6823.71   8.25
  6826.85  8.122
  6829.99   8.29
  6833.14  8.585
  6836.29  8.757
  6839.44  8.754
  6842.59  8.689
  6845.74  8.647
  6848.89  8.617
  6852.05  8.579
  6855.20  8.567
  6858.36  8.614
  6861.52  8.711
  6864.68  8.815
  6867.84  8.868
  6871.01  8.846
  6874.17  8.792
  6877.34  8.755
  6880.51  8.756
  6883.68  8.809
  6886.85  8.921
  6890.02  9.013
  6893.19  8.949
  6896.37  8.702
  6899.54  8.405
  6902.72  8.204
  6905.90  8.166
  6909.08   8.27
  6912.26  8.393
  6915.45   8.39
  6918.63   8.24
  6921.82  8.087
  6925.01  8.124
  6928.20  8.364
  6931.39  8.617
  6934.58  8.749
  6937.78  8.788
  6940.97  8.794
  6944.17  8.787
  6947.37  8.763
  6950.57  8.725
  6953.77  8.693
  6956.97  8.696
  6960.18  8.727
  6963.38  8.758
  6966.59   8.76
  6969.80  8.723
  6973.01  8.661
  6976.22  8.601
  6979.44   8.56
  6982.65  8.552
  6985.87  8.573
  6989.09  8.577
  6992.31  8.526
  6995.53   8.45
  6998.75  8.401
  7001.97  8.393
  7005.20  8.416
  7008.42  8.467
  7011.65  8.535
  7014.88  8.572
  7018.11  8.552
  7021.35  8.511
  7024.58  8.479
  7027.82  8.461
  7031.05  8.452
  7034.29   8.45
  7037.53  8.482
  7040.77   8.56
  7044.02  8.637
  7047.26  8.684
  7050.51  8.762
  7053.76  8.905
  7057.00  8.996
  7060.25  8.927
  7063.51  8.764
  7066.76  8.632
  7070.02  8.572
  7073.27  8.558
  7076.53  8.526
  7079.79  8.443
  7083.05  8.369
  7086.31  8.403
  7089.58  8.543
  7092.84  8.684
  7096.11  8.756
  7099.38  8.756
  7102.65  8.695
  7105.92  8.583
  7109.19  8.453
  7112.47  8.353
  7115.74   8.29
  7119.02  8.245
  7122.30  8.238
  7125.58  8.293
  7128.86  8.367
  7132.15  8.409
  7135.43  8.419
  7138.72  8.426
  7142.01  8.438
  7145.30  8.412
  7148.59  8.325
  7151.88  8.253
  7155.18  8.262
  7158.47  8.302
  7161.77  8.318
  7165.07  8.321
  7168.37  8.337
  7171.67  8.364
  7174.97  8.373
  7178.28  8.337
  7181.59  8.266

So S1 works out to 1.04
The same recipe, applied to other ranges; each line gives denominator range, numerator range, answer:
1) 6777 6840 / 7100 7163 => 1.06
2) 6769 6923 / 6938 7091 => 1.04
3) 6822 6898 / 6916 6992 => 1.02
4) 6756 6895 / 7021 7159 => 1.05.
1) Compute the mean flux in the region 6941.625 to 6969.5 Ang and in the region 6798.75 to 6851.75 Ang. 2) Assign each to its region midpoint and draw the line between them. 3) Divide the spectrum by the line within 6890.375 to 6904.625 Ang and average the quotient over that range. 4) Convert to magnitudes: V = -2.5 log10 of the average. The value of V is 0.02 mag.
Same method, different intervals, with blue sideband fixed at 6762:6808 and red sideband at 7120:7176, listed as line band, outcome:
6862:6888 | -0.02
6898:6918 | 0.04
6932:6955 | -0.02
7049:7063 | -0.06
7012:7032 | 0.00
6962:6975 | -0.02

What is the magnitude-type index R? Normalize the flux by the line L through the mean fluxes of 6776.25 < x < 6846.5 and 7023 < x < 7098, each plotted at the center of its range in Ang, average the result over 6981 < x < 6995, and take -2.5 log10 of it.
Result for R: 0.01 mag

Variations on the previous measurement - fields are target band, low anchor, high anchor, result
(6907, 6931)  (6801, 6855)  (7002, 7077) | 0.048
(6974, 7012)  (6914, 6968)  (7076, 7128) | 0.006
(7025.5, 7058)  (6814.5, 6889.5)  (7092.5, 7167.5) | -0.017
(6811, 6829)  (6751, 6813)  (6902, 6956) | 0.004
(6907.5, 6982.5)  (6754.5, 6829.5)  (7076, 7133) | 0.004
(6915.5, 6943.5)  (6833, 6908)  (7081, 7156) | 0.019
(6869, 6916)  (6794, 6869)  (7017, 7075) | 0.006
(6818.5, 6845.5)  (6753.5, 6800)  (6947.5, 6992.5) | 0.025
